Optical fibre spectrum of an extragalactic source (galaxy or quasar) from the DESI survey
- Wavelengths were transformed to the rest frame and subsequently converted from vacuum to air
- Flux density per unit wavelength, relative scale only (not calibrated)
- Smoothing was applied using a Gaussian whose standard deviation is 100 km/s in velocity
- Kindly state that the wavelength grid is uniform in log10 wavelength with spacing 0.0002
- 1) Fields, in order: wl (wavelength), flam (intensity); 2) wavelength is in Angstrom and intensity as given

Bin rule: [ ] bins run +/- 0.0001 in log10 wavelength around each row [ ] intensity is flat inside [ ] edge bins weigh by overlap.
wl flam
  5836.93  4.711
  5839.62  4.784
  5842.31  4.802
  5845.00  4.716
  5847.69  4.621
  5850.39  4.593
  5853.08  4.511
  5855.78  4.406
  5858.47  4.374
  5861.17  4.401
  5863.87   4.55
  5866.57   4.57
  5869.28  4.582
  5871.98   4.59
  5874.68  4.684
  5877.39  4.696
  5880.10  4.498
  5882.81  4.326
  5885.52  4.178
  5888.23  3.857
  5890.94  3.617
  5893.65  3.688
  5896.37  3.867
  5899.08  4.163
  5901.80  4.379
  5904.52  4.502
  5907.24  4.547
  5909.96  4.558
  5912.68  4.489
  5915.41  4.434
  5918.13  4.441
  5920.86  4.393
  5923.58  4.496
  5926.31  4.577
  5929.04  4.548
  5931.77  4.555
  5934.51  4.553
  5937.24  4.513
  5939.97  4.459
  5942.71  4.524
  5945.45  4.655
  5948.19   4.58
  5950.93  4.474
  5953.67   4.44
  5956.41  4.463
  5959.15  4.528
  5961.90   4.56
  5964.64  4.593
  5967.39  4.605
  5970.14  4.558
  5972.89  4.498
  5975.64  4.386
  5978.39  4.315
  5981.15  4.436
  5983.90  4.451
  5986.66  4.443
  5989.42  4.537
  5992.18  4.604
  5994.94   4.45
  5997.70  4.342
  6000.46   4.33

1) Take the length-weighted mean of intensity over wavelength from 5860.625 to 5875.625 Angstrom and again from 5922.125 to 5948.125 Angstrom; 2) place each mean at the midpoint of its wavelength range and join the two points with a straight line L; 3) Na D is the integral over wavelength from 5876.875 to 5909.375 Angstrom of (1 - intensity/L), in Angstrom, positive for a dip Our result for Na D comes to 2.6 Angstrom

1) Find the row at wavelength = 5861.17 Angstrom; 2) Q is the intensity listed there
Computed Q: 4.401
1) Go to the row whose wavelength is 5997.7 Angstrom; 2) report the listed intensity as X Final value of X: 4.342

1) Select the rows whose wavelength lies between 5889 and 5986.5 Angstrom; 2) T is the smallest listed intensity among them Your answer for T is 3.617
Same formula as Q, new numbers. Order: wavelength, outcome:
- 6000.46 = 4.33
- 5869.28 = 4.582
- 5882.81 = 4.326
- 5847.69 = 4.621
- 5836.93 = 4.711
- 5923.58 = 4.496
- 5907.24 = 4.547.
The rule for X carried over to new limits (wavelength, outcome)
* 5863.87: 4.55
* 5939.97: 4.459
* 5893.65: 3.688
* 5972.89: 4.498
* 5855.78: 4.406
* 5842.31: 4.802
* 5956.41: 4.463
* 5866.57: 4.57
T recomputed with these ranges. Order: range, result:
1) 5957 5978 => 4.386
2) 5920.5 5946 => 4.393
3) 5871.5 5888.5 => 3.857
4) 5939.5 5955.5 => 4.44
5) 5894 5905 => 3.867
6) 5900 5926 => 4.379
